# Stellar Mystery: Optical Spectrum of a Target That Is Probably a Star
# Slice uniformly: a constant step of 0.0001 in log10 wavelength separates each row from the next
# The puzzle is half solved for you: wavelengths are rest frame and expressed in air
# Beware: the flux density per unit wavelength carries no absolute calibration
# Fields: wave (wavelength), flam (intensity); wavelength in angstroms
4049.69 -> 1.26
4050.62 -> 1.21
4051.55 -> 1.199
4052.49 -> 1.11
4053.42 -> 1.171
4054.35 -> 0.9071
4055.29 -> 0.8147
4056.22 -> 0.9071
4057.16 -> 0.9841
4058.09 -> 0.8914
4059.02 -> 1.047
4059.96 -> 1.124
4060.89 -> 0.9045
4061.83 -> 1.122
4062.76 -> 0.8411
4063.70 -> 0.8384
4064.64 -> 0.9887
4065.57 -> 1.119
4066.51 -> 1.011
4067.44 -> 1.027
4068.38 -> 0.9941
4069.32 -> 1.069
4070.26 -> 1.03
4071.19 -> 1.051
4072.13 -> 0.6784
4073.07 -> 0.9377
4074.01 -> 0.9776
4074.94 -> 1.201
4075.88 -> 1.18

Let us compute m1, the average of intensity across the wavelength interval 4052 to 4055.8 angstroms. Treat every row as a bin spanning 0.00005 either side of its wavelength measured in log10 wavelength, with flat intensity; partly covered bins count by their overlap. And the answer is 1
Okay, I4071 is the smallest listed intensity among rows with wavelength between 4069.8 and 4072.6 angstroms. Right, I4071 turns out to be 0.6784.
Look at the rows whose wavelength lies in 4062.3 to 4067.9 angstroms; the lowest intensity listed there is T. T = 0.8384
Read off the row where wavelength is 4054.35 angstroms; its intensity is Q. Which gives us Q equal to 0.9071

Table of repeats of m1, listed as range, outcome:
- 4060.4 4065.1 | 0.939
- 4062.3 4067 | 0.96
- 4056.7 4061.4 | 0.992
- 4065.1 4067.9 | 1.06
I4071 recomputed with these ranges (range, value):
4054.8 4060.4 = 0.8147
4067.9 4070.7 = 0.9941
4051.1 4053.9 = 1.11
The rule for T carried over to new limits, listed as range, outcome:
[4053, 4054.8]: 0.9071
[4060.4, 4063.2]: 0.8411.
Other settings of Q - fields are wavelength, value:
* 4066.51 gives 1.011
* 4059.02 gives 1.047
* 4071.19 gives 1.051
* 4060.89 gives 0.9045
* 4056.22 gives 0.9071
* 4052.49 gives 1.11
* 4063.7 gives 0.8384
